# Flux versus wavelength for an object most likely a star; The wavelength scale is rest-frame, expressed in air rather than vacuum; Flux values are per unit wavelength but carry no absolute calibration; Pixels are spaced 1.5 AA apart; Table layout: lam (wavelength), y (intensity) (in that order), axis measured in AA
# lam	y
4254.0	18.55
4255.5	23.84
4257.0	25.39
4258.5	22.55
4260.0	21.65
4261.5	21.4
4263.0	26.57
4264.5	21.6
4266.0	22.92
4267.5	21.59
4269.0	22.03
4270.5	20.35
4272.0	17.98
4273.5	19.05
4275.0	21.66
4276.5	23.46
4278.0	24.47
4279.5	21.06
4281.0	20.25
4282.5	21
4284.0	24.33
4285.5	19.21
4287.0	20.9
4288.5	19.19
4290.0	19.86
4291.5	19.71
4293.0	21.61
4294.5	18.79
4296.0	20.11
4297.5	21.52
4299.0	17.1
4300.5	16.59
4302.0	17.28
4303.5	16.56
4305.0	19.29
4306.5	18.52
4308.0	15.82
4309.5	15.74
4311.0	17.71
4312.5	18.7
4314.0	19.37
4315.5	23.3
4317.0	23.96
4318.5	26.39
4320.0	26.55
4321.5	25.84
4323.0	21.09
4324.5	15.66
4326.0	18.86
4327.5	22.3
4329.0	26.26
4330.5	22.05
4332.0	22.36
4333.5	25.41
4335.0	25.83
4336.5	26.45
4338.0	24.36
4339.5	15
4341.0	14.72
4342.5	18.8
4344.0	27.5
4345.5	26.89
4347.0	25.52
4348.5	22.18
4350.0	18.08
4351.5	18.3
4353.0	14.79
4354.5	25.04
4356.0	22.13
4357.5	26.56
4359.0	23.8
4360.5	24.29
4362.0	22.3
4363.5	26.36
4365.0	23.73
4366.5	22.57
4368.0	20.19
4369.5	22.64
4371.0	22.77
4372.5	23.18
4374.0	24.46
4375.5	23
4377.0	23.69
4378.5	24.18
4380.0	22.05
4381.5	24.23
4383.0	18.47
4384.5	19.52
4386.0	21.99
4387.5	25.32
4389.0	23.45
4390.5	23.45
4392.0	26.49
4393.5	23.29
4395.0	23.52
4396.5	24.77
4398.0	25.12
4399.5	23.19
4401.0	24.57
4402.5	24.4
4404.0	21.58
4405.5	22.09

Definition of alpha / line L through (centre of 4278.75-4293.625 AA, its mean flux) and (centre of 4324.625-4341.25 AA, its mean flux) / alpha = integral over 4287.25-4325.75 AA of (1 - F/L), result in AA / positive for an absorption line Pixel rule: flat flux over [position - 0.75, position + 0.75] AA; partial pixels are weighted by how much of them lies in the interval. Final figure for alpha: 2.7 AA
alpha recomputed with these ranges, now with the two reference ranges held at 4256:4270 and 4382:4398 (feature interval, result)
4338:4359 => 1.50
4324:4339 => 0.04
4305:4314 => 2.08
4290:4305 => 2.64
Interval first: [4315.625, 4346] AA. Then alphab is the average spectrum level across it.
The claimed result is 22.8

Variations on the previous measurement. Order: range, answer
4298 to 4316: 18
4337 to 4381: 22.4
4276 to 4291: 21.3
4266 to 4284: 21.4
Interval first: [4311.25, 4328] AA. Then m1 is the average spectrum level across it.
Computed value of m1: 21.9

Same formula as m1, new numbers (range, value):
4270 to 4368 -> 21.3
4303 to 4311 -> 17.3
